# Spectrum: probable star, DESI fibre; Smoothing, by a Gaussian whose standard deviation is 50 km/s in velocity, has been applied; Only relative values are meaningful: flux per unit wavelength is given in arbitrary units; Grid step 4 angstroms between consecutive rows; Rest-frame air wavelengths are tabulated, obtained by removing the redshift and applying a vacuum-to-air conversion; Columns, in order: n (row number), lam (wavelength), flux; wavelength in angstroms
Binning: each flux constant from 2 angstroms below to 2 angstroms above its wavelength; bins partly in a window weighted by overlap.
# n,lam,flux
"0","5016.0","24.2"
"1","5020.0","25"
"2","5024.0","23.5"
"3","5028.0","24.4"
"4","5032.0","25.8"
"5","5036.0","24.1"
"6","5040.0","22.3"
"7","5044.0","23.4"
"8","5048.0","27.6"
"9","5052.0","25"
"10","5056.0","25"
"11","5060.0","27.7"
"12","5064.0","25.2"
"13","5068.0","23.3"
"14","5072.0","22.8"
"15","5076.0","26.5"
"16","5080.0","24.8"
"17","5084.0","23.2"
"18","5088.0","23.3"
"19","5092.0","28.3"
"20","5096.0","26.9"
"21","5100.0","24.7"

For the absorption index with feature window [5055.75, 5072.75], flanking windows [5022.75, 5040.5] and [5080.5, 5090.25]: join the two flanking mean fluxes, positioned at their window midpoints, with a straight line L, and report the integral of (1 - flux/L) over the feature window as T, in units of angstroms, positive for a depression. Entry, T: -0.8 angstroms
